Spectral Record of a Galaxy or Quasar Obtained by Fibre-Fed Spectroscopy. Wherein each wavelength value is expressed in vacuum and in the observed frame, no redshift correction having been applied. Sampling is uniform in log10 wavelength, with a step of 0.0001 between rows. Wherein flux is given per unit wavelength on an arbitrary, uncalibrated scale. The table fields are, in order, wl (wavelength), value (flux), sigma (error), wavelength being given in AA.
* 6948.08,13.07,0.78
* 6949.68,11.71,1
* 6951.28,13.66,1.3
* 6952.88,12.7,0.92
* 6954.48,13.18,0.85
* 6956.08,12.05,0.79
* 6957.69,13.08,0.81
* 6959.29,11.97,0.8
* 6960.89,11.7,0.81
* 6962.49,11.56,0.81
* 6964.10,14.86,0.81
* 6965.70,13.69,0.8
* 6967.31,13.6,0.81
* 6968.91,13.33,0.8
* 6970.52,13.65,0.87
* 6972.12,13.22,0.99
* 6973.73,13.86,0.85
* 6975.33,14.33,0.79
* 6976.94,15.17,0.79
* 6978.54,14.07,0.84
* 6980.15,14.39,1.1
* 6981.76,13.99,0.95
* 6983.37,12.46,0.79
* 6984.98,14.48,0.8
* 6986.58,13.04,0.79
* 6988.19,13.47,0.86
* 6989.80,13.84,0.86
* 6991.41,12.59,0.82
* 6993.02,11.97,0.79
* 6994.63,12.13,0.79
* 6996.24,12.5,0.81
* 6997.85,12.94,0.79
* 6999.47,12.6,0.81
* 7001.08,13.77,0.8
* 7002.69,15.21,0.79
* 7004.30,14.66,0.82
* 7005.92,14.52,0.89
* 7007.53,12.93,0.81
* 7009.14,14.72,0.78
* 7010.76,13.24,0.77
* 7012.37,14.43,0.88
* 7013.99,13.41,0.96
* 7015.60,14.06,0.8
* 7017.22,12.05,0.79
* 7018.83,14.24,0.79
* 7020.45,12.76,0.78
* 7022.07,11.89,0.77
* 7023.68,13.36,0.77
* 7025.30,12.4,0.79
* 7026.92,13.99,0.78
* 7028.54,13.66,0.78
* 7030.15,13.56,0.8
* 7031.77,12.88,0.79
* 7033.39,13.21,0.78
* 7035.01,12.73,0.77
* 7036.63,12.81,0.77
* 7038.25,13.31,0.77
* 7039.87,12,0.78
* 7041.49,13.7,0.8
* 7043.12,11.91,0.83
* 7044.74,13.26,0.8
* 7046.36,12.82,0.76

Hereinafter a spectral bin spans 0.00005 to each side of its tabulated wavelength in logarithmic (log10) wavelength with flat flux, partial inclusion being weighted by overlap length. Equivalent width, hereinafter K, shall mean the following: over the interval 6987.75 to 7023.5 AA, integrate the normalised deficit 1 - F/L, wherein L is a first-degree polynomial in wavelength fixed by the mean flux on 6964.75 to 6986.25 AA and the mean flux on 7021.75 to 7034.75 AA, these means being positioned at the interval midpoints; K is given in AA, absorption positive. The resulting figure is 0.3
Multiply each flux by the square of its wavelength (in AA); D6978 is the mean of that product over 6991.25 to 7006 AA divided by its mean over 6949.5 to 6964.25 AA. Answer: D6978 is 1.1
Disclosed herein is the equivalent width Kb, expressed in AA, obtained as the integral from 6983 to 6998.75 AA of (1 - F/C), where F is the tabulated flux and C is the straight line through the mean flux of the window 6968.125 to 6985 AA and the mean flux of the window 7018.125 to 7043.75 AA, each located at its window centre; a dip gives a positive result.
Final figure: 0.8 AA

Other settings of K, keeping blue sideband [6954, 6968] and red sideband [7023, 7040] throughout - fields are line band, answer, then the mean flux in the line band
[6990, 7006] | -0.33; 13.2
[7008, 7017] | -0.52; 13.8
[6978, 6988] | -0.61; 13.7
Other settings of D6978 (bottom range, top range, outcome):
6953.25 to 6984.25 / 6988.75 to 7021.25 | 1.01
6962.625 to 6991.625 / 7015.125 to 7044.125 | 0.96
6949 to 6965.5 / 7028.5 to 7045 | 1.04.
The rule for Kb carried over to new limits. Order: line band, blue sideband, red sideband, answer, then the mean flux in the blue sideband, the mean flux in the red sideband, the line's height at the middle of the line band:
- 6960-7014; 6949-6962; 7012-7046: -3.32 AA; 12.5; 13.1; 12.8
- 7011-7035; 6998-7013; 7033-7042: 0.24 AA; 14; 12.9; 13.4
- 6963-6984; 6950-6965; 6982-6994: -1.50 AA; 12.7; 13.2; 12.9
